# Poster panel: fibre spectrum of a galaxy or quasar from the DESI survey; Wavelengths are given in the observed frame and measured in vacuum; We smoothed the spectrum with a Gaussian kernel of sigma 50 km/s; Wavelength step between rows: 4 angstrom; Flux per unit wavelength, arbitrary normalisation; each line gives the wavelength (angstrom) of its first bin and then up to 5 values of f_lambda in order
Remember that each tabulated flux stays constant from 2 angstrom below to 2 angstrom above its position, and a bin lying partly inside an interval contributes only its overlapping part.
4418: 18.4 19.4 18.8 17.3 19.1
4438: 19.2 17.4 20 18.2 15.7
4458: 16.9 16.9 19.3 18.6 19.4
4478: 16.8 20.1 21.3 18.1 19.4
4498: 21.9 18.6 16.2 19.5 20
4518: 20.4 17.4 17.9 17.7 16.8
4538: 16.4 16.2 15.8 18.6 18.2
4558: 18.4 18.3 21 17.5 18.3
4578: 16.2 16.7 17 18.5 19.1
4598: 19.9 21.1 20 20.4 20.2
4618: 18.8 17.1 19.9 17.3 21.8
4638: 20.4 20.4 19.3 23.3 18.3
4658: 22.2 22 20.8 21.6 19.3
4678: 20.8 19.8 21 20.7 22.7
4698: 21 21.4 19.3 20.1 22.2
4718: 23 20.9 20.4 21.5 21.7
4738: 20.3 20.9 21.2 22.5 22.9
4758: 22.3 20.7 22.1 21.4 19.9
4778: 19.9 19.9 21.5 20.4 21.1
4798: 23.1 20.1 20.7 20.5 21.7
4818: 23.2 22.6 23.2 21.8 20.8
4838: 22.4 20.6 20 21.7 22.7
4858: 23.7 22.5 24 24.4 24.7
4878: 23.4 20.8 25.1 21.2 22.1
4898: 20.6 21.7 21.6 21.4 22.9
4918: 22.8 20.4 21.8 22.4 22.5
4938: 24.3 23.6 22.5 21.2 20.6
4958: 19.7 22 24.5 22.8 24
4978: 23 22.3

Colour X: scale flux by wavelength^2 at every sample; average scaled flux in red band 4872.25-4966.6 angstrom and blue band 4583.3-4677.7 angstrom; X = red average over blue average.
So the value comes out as 1.3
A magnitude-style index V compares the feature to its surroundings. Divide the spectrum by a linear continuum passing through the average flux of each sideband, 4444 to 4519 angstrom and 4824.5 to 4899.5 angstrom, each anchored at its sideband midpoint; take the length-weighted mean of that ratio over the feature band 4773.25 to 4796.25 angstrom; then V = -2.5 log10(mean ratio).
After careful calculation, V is 0.06 mag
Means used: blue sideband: 18.8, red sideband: 22.4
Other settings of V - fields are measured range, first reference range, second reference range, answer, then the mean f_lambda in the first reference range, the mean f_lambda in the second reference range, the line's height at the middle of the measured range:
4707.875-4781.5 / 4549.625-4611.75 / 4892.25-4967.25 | -0.055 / 18.7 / 22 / 20.3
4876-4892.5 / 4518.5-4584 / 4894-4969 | -0.055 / 17.7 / 22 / 21.5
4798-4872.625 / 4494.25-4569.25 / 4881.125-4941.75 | -0.034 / 18.3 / 22.2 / 21.4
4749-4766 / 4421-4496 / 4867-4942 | -0.045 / 18.5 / 22.5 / 21.2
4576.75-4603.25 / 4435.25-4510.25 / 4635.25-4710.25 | 0.088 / 18.6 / 20.8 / 19.9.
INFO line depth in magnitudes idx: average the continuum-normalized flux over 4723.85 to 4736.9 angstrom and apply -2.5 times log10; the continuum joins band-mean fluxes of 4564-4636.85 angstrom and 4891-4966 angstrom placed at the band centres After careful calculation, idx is -0.05 mag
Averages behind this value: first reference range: 19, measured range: 21.1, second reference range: 22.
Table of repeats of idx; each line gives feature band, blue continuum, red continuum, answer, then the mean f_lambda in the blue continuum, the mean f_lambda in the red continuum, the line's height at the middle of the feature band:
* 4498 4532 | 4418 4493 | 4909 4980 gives 0.017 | 18.5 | 22.4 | 19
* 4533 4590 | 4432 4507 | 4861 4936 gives 0.109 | 18.6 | 22.4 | 19.4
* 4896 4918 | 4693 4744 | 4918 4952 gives 0.023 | 21.2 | 22.4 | 22.2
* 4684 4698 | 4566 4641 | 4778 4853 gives -0.075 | 19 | 21.4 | 20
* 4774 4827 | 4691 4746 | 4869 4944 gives 0.023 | 21.2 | 22.5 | 21.7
